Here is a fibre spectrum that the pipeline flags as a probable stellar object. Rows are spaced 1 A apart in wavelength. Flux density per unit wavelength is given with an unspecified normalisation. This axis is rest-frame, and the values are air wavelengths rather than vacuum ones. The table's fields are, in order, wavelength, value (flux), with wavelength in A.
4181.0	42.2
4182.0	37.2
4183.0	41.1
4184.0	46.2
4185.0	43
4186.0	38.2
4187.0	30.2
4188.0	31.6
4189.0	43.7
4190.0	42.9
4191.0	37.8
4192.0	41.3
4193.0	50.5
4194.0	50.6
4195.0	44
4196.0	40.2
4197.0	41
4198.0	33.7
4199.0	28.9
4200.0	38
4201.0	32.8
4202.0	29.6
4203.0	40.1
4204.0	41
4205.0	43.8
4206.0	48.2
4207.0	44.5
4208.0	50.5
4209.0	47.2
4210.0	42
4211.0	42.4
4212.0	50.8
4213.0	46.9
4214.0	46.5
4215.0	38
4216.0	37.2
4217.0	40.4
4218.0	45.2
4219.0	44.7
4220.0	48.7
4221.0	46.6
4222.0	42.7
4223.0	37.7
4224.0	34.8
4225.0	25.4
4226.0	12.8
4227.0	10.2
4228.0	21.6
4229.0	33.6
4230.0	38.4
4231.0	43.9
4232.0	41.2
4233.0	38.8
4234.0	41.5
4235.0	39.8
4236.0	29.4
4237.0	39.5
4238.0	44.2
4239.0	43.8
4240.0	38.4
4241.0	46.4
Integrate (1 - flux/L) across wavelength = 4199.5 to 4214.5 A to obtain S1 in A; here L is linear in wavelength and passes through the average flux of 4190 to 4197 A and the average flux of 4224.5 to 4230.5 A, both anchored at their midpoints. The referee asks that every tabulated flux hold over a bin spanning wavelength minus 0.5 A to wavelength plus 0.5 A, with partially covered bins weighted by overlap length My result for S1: -3.2 A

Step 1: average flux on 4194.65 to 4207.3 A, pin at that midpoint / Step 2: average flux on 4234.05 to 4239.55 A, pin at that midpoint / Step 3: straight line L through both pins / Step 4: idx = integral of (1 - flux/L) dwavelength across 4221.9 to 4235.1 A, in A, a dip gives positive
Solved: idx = 2.3 A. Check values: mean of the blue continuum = 38.8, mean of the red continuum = 39.5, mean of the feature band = 32.5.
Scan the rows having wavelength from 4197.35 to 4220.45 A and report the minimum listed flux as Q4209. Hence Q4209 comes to 28.9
